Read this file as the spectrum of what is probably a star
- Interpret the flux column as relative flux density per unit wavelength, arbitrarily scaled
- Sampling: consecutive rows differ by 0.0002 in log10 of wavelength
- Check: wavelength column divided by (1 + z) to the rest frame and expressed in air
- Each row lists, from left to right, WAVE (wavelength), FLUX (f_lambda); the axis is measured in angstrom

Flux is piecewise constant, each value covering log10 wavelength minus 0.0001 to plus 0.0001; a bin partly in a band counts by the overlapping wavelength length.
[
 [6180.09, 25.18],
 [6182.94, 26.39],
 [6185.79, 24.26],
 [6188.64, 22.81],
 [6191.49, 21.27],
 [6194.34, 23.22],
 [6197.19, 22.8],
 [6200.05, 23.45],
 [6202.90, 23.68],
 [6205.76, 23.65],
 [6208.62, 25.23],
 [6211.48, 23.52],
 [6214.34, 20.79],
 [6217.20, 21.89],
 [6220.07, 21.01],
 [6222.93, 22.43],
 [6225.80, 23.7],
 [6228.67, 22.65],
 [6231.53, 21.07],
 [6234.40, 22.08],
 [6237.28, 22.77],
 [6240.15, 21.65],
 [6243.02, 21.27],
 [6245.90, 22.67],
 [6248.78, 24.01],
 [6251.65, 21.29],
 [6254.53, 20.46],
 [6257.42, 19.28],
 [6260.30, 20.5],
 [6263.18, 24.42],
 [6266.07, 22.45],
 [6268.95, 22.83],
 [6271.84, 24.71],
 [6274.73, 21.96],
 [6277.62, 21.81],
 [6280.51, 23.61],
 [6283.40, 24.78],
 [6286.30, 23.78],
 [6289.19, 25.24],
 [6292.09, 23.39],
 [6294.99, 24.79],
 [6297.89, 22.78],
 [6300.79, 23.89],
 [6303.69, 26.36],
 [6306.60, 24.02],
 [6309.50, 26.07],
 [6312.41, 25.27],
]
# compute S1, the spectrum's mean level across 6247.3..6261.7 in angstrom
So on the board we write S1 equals 21.1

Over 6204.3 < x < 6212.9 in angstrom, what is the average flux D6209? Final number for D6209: 24.1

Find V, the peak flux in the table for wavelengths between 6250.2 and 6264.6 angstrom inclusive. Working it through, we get 24.42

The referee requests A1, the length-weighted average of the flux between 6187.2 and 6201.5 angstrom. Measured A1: 22.7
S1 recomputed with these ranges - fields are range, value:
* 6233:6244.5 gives 21.9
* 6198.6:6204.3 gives 23.6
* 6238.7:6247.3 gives 21.9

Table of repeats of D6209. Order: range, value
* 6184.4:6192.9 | 22.8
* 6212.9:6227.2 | 22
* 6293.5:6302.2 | 23.8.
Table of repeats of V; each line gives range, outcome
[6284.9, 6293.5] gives 25.24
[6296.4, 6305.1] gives 26.36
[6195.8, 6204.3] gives 23.68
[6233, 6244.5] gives 22.77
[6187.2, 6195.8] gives 23.22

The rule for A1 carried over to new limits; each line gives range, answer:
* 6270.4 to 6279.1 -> 22.8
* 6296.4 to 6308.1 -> 24.3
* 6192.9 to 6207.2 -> 23.4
